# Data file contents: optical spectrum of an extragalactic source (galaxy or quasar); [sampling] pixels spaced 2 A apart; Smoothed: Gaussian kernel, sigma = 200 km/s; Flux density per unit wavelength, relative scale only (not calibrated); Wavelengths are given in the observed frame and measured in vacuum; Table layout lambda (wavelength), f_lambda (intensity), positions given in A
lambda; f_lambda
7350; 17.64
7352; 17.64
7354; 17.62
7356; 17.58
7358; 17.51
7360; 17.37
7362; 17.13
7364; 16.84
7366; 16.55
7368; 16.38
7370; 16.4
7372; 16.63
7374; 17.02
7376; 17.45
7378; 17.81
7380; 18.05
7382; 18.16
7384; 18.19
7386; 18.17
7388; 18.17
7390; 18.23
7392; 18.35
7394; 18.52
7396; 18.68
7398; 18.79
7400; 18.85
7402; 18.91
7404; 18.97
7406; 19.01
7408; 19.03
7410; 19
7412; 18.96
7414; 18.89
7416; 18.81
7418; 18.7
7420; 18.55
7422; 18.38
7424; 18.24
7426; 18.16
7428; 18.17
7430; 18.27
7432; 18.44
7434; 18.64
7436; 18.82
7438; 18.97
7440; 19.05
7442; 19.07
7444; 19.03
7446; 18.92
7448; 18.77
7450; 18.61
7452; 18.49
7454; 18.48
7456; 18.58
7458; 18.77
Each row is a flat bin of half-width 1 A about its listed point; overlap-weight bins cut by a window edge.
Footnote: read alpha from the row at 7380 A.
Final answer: 18.05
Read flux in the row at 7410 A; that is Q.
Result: 19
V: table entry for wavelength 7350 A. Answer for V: 17.64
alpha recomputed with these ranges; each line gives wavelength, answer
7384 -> 18.19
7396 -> 18.68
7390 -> 18.23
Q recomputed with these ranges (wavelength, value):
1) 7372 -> 16.63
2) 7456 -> 18.58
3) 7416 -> 18.81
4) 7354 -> 17.62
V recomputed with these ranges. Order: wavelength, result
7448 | 18.77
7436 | 18.82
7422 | 18.38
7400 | 18.85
